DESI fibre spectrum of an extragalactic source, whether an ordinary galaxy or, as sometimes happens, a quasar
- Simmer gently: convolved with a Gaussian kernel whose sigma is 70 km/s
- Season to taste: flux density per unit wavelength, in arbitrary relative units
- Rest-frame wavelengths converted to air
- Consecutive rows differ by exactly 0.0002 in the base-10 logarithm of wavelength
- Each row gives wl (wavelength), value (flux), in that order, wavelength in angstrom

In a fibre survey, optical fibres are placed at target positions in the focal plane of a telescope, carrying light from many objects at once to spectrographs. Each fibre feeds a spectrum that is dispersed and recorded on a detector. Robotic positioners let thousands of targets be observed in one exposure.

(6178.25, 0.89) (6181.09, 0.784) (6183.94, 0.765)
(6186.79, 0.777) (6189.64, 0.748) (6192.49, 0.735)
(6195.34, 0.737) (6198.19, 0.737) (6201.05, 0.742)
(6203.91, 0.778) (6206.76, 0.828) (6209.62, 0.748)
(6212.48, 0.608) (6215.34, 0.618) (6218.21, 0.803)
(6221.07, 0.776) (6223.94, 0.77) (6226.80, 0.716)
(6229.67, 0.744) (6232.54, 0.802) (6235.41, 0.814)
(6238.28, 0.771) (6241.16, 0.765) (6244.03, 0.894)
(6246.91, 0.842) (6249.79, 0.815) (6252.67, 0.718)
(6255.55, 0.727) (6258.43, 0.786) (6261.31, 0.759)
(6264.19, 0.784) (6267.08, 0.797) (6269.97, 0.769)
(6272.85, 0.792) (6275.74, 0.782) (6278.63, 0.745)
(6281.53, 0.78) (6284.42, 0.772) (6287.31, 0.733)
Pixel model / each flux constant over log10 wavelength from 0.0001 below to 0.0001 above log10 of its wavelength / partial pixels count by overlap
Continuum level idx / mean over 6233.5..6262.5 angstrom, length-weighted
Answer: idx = 0.789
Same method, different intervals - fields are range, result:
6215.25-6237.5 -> 0.764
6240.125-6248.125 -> 0.837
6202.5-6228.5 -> 0.739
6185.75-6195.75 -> 0.75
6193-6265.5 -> 0.763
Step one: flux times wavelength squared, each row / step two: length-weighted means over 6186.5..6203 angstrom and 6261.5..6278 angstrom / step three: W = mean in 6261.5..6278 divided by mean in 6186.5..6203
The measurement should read 1.07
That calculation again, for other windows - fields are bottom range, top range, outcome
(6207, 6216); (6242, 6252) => 1.23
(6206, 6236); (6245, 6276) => 1.06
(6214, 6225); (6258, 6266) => 1.06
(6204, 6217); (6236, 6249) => 1.16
